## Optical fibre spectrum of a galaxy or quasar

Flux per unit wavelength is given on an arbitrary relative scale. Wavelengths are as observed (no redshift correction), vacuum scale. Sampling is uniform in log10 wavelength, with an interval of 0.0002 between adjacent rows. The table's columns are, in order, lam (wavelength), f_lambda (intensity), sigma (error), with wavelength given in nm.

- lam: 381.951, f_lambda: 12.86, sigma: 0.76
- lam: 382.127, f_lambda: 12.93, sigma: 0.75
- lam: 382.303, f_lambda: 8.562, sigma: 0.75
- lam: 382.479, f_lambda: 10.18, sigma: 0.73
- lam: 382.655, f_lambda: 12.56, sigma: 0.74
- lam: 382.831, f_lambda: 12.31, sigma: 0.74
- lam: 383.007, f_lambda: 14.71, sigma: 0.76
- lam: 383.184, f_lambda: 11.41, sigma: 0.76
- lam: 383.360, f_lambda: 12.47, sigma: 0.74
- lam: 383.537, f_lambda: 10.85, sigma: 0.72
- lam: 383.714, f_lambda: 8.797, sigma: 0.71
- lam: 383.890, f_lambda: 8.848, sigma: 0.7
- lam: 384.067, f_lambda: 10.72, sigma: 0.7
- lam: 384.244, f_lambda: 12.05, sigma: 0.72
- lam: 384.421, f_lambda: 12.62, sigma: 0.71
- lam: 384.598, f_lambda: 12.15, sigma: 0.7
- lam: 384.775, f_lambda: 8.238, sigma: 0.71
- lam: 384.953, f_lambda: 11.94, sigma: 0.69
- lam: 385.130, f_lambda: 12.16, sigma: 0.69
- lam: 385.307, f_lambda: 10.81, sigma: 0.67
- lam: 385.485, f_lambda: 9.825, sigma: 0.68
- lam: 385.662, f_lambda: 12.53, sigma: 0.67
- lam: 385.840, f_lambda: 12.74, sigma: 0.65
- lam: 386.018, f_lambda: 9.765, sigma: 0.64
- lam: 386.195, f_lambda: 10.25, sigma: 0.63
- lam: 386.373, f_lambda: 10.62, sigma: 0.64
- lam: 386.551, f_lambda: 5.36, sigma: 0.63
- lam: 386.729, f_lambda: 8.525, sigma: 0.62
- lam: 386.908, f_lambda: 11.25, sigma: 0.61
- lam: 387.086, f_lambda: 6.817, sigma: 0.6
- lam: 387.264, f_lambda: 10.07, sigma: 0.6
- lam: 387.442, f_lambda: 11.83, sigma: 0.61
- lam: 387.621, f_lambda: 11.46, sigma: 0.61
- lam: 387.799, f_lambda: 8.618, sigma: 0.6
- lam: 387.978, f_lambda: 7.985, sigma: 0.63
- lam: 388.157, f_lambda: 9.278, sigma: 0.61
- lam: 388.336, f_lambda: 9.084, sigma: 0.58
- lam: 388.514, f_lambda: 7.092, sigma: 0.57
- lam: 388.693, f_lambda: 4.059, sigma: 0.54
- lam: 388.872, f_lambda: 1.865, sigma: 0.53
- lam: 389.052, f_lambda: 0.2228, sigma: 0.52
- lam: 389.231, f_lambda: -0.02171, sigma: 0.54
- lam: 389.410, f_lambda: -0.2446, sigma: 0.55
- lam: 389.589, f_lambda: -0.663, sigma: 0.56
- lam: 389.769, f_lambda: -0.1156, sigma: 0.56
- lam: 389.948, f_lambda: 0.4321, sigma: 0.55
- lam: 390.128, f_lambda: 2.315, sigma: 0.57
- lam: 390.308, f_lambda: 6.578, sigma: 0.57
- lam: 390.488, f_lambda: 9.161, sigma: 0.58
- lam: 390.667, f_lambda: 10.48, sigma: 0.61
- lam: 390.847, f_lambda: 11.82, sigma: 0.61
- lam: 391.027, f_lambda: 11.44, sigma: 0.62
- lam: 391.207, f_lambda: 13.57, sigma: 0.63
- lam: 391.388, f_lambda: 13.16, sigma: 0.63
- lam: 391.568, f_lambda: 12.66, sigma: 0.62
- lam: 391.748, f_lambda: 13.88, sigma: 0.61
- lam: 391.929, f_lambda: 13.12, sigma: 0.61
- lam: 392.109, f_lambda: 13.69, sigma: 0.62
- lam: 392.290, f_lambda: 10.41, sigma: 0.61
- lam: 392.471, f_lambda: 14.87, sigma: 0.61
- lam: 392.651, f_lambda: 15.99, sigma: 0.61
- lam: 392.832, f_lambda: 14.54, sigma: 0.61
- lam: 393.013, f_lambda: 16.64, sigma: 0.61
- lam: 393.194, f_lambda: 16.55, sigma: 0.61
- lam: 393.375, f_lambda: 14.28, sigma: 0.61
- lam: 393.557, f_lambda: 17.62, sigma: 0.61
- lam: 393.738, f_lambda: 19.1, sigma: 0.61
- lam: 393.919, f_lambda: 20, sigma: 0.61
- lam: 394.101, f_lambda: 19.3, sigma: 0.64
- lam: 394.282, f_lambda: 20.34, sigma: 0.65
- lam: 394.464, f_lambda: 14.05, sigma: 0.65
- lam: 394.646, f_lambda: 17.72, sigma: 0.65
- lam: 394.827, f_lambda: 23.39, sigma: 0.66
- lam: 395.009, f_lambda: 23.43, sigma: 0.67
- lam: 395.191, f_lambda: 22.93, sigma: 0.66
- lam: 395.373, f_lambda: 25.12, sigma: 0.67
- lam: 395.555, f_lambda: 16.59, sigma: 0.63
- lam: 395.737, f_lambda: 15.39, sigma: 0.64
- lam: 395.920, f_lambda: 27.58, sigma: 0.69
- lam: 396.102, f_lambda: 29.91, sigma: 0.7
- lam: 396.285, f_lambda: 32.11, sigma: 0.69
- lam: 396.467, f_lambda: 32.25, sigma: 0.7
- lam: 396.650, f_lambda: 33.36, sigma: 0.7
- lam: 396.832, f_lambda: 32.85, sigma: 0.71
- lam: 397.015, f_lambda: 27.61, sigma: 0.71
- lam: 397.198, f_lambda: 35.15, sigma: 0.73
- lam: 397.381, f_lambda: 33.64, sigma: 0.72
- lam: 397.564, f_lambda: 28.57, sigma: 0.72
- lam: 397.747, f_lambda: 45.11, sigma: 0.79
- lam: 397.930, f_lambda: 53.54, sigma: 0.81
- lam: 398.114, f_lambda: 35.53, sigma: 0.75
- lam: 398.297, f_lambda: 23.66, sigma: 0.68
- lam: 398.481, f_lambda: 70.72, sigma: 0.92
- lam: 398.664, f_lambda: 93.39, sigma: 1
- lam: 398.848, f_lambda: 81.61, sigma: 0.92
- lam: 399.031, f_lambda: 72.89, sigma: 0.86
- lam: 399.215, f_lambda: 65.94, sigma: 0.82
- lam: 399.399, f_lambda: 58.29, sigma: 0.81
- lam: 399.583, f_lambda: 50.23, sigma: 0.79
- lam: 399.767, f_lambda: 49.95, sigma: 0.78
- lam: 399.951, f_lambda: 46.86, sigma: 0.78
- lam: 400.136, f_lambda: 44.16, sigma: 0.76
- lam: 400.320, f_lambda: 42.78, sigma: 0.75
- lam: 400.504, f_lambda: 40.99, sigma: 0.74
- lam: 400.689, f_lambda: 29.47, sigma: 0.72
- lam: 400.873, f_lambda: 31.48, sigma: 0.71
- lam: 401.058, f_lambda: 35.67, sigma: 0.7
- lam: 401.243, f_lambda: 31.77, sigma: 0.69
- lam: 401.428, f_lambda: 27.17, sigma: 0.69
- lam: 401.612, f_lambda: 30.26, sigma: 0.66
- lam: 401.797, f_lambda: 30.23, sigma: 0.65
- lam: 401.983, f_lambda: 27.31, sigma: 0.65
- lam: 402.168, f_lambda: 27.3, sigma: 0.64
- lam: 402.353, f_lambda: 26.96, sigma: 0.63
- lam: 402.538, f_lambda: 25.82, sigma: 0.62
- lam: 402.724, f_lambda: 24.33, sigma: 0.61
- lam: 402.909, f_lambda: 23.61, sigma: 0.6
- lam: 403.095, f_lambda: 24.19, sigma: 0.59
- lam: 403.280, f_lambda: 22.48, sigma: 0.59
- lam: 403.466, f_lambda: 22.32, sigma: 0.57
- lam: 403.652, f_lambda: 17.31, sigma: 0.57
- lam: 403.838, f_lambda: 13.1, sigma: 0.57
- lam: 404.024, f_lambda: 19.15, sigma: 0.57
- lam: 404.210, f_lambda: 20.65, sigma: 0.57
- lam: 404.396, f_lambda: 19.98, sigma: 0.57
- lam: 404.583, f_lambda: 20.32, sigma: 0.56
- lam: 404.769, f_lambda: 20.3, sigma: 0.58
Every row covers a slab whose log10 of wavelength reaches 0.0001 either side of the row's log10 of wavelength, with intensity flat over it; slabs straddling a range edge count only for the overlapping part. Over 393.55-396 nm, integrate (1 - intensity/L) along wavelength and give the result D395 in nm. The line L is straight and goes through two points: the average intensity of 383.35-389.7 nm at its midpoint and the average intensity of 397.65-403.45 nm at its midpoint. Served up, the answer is 0.67 nm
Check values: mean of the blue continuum 8.52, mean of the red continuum 41.4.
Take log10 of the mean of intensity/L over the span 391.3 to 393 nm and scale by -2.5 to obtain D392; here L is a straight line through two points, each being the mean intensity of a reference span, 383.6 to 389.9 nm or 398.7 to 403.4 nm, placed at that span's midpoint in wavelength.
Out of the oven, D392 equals 0.405 mag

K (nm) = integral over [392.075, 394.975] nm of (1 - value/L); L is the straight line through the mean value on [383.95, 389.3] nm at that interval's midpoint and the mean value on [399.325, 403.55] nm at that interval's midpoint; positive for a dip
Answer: 0.50 nm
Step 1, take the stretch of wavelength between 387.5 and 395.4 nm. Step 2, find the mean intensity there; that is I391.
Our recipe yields 11.7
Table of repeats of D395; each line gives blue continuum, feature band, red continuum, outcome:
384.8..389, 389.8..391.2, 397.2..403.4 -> 0.824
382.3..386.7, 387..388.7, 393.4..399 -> 0.816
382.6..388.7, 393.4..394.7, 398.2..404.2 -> 0.371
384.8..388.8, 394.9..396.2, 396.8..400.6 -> 0.530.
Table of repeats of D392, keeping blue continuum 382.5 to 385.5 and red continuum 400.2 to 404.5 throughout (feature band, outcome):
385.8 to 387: 0.35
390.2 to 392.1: 0.44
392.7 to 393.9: 0.15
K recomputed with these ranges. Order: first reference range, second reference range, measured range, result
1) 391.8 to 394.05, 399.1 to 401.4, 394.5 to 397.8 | 0.089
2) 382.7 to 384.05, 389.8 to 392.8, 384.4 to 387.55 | 0.218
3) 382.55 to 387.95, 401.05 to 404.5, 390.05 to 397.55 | -0.483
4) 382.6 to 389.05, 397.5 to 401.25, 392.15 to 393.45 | 0.671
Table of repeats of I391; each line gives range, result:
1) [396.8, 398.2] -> 36.6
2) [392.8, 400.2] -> 34.9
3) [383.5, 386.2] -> 10.9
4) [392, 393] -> 14.1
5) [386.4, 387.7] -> 9.37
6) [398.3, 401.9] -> 48.4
